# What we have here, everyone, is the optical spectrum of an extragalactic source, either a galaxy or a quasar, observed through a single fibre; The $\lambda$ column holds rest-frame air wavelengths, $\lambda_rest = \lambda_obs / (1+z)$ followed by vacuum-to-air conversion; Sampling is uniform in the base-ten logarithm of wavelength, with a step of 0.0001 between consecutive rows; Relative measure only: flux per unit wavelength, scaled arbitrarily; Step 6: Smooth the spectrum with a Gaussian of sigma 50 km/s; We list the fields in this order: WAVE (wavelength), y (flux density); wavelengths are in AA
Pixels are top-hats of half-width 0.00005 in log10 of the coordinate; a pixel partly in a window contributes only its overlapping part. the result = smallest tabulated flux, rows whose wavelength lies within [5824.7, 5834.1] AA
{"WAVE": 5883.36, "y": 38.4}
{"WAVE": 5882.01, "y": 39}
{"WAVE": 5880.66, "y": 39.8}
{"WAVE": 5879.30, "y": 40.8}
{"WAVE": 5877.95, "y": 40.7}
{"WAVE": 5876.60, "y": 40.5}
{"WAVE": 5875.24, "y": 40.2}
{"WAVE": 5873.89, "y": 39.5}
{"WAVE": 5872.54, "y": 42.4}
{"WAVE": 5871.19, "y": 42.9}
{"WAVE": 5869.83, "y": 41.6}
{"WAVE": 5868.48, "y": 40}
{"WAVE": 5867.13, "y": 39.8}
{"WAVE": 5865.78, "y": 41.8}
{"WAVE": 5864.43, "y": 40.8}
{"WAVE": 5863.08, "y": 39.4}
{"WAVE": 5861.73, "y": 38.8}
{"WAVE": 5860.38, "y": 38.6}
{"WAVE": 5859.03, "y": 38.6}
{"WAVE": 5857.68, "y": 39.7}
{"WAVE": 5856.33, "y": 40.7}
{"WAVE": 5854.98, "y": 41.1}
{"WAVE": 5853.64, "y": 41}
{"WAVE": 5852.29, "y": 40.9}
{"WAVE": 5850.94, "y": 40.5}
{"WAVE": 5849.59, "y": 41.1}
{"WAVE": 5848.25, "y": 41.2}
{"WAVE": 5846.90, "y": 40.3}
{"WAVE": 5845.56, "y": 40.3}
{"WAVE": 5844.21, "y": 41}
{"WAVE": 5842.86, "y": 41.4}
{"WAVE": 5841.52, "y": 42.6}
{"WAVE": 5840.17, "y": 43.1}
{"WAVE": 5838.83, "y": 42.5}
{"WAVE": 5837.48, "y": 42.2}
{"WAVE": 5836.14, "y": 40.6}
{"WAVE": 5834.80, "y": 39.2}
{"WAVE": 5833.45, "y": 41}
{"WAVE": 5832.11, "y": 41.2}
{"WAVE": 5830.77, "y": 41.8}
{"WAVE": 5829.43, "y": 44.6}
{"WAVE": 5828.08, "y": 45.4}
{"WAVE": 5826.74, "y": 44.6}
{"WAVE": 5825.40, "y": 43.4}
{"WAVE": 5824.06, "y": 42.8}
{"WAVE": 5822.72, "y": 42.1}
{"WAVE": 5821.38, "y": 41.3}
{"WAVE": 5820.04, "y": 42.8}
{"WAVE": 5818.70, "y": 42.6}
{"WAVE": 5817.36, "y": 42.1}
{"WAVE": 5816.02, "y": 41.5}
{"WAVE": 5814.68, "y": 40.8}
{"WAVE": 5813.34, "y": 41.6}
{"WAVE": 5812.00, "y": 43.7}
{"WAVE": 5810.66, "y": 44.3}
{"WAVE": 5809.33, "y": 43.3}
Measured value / 41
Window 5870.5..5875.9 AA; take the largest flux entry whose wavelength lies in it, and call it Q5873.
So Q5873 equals 42.9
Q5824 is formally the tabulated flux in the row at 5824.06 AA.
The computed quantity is 42.8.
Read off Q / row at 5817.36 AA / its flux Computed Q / 42.1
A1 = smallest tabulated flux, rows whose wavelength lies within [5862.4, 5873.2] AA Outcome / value 39.4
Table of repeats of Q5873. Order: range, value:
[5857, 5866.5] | 41.8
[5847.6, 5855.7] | 41.2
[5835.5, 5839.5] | 42.5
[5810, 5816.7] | 44.3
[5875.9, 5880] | 40.8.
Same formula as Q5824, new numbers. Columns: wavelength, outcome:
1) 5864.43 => 40.8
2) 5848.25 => 41.2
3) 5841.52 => 42.6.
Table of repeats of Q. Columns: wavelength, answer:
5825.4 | 43.4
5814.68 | 40.8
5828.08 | 45.4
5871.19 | 42.9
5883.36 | 38.4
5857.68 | 39.7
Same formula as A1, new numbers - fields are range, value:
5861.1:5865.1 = 38.8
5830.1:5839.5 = 39.2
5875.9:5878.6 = 40.5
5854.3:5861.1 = 38.6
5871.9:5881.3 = 39.5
